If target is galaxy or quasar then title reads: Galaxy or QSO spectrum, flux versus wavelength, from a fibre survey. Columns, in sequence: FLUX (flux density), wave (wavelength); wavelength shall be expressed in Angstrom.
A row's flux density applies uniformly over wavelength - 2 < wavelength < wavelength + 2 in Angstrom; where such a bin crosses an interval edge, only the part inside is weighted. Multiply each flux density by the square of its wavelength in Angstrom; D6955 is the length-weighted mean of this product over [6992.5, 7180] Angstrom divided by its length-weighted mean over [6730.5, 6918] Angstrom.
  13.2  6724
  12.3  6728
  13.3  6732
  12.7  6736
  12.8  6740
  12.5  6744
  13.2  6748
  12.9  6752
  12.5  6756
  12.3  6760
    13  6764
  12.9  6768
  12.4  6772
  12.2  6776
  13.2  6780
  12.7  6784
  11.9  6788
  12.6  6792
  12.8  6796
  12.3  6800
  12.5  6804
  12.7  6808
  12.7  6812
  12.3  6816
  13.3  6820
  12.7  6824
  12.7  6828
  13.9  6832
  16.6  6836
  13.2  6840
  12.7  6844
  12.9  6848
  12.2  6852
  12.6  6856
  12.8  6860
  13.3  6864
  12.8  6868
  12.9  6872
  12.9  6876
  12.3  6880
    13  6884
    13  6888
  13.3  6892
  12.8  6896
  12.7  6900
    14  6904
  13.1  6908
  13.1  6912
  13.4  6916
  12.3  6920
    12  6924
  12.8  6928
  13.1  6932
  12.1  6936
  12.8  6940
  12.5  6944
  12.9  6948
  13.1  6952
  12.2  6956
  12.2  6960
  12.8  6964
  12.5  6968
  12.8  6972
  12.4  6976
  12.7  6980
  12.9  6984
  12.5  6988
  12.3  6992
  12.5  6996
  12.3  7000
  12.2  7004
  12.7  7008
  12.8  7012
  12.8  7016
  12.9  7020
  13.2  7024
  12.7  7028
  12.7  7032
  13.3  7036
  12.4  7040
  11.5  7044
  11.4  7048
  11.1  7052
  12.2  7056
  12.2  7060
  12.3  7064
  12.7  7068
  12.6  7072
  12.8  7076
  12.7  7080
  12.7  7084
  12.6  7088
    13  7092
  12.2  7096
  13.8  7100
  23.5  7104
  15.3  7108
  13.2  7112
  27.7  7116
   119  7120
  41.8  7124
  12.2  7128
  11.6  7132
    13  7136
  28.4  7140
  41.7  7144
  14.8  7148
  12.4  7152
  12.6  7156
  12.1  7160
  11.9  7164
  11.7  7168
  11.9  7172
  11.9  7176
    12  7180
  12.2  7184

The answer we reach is 1.4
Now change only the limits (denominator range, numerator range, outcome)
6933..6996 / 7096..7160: 2.15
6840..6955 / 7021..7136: 1.50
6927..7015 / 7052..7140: 1.68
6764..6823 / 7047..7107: 1.14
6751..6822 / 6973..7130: 1.44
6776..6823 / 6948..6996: 1.05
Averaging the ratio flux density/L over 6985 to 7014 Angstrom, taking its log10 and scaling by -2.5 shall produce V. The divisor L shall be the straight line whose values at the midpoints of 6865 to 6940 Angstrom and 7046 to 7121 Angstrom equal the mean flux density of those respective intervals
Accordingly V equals 0.25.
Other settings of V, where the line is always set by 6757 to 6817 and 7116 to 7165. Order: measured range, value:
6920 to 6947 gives 0.447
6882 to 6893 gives 0.281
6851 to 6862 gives 0.234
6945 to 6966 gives 0.493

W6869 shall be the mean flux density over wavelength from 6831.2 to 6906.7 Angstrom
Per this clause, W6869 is 13.1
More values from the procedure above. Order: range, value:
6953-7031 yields 12.6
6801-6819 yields 12.6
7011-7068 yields 12.4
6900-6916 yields 13.3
